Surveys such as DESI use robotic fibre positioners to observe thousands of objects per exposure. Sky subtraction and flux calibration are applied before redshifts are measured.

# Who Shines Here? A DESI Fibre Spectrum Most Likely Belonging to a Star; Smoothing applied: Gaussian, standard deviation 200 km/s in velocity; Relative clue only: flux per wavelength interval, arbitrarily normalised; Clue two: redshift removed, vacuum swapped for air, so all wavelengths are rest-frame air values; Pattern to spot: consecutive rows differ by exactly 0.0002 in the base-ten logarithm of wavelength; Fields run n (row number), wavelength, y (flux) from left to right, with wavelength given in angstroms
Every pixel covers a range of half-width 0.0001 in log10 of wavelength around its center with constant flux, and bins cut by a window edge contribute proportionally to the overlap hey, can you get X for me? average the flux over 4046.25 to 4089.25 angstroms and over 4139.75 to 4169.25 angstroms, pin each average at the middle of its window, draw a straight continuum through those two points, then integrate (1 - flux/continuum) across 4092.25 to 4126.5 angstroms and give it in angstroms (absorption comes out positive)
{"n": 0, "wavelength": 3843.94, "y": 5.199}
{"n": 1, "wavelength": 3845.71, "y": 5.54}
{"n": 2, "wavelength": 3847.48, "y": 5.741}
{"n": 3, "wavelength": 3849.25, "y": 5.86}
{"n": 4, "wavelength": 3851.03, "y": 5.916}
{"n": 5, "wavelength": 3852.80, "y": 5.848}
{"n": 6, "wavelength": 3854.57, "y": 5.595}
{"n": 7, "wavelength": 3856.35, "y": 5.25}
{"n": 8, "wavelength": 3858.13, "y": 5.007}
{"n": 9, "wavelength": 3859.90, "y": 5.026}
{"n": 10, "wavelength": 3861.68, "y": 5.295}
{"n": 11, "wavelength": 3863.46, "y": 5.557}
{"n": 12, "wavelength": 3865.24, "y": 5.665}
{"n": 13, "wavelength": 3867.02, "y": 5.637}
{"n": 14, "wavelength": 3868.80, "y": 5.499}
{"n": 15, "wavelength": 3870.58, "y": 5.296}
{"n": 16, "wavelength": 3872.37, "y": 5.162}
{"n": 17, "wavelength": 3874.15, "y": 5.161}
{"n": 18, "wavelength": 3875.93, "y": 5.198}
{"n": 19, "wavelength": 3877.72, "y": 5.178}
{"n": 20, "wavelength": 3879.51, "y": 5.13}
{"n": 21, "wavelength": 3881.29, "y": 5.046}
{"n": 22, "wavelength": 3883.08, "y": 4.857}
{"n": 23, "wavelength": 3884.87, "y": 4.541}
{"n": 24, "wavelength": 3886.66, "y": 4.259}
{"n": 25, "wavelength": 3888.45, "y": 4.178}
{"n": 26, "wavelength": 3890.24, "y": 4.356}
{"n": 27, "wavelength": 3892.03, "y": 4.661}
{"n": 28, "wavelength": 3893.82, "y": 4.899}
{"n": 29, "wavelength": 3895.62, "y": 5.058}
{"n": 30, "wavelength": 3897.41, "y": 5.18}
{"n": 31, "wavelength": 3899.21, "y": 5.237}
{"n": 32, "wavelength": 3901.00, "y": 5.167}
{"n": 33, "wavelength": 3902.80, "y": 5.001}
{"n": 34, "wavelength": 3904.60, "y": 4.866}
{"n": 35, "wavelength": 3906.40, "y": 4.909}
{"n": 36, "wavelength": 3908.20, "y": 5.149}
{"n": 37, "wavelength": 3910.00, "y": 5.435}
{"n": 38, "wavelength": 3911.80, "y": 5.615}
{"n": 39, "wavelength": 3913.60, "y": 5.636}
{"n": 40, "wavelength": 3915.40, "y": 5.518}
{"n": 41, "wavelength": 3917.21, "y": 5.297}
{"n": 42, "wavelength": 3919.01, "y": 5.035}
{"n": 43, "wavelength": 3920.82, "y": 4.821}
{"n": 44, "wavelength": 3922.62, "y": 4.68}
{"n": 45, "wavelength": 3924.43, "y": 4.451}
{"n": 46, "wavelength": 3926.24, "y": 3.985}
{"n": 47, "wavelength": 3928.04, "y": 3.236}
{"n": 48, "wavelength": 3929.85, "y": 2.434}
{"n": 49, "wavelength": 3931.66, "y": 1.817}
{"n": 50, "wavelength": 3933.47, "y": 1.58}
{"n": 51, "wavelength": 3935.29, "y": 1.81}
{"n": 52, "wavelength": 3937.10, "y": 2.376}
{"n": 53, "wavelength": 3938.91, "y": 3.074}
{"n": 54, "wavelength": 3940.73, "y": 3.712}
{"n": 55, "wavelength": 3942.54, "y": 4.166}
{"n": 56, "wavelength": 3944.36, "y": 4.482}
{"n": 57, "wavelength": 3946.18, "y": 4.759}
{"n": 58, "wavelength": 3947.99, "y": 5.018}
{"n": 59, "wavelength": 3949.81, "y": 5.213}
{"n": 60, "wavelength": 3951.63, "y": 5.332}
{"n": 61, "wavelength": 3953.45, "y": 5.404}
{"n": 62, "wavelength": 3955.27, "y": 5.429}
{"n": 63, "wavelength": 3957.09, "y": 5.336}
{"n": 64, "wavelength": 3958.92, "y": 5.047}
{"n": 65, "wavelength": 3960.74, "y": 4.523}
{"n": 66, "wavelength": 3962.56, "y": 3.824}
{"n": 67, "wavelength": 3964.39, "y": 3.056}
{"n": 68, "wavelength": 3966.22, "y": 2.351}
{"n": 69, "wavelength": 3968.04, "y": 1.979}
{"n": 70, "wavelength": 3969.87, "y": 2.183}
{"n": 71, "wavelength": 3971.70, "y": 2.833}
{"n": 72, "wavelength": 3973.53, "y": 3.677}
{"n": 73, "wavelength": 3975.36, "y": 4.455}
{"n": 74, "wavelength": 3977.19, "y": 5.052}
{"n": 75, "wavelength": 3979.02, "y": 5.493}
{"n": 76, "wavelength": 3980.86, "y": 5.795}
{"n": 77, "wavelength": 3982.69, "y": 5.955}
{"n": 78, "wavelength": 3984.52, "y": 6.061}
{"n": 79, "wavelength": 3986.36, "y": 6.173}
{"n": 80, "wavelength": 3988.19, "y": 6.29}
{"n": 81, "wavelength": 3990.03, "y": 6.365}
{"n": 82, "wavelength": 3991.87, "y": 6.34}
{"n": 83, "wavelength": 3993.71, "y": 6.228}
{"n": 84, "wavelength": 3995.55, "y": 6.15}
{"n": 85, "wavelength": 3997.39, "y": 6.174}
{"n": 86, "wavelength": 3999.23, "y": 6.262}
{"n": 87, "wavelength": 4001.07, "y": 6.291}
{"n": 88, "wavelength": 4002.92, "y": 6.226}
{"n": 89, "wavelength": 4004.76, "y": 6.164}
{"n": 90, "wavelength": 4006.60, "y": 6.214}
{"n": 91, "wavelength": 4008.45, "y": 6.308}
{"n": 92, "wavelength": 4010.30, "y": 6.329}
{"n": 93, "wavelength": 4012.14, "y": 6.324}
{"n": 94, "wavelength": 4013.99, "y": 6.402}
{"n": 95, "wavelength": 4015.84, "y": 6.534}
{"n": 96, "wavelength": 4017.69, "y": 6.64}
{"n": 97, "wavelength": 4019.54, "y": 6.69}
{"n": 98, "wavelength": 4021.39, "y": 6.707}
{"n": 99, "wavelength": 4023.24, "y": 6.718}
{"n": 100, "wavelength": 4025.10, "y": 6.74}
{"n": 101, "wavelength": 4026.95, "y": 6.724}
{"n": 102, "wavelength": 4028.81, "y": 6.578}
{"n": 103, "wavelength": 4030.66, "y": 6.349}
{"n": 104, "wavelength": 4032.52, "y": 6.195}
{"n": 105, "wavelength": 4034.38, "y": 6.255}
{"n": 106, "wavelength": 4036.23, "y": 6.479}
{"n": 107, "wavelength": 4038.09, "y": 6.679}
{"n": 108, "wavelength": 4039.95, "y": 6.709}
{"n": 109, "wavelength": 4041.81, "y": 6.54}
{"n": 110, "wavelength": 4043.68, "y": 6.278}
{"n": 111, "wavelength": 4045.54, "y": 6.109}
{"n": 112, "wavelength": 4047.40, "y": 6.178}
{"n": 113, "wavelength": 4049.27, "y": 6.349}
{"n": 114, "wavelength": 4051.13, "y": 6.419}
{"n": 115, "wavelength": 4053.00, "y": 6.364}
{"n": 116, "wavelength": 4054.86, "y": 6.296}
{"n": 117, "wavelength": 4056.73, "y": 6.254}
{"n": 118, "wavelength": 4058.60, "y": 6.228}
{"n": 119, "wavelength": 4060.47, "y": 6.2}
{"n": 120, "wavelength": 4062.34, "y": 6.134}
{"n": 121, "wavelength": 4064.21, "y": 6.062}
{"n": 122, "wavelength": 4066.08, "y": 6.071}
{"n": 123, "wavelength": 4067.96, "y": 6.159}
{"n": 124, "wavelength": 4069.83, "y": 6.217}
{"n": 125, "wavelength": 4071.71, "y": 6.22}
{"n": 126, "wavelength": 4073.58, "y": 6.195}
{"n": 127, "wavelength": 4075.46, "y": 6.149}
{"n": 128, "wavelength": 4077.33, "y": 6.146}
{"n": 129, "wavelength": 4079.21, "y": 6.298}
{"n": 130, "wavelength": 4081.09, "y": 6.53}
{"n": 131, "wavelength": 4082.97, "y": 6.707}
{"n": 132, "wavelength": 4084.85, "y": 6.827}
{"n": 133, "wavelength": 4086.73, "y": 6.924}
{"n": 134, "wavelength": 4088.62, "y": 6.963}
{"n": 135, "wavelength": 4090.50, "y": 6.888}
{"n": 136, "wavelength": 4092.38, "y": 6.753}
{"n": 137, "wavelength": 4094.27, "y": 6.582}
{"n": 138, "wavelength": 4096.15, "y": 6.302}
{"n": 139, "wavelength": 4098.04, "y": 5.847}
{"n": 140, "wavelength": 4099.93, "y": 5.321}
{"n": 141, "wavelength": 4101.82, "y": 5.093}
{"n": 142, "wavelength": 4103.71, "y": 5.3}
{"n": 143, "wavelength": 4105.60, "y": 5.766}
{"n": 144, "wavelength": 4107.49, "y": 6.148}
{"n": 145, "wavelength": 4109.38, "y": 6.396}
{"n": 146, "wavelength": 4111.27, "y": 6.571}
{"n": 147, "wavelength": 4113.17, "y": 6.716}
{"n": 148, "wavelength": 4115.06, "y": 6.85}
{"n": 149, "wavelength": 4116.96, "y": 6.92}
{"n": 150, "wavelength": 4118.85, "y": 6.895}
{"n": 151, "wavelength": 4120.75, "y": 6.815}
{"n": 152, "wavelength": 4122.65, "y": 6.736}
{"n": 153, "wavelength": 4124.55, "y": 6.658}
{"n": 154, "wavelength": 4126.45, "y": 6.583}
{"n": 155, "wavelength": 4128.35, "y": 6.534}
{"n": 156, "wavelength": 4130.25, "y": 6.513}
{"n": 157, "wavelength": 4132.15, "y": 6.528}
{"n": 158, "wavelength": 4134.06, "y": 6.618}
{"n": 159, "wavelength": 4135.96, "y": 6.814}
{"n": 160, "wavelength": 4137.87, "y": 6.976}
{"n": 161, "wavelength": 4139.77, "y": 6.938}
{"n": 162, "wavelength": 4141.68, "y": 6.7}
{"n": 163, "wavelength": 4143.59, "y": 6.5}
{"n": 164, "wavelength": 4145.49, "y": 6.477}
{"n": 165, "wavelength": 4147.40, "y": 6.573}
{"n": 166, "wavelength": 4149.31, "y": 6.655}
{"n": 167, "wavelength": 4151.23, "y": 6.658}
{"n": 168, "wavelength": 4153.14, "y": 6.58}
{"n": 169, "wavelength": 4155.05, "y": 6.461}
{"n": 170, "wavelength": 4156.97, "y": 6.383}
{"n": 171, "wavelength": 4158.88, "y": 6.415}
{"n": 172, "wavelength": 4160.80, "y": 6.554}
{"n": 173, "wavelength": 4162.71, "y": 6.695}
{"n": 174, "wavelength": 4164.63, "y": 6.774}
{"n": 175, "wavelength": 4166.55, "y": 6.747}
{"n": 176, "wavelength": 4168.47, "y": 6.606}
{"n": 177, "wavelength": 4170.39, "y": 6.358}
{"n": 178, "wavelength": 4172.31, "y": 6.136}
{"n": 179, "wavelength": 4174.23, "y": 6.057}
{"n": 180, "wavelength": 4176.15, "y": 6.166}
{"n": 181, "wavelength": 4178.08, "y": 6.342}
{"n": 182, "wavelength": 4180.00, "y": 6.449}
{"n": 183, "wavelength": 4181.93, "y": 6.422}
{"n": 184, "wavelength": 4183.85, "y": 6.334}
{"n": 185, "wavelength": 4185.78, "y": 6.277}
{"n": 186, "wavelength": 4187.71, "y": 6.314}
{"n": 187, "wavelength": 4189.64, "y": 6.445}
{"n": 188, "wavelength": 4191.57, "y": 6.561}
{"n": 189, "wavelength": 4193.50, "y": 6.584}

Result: 0.8 angstroms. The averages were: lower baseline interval 6.34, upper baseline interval 6.6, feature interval 6.31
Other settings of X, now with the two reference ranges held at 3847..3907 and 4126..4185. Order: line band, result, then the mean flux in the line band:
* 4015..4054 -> -3.7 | 6.49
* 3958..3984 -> 7.3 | 4.05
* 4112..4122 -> -0.8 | 6.83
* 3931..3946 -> 6.8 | 2.99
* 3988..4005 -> -1.5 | 6.25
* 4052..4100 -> -1.7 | 6.35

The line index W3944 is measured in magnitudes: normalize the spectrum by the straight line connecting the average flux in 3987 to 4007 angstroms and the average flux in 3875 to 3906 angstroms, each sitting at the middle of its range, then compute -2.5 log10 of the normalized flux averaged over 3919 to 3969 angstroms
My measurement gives 0.39 mag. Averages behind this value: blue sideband 4.87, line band 3.87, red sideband 6.25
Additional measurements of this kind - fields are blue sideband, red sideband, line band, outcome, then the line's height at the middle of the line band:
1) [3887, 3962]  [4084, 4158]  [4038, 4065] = -0.09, 5.79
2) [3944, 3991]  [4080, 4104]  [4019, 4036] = -0.19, 5.49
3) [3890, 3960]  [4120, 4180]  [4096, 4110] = 0.07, 6.13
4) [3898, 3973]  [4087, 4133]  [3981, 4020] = -0.24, 5.02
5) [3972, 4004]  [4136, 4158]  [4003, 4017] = -0.08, 5.89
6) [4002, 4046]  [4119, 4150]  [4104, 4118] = 0.03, 6.62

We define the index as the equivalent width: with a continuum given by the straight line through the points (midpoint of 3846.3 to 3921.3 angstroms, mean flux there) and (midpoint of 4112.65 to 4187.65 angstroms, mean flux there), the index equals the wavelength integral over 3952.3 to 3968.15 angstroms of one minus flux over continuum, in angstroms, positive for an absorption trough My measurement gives 3.8 angstroms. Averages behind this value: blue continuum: 5.19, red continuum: 6.57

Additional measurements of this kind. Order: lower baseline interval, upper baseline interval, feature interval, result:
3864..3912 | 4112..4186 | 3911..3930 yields 1.96 angstroms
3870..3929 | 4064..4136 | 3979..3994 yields -1.48 angstroms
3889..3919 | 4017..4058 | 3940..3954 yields 2.00 angstroms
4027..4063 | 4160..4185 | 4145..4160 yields -0.25 angstroms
